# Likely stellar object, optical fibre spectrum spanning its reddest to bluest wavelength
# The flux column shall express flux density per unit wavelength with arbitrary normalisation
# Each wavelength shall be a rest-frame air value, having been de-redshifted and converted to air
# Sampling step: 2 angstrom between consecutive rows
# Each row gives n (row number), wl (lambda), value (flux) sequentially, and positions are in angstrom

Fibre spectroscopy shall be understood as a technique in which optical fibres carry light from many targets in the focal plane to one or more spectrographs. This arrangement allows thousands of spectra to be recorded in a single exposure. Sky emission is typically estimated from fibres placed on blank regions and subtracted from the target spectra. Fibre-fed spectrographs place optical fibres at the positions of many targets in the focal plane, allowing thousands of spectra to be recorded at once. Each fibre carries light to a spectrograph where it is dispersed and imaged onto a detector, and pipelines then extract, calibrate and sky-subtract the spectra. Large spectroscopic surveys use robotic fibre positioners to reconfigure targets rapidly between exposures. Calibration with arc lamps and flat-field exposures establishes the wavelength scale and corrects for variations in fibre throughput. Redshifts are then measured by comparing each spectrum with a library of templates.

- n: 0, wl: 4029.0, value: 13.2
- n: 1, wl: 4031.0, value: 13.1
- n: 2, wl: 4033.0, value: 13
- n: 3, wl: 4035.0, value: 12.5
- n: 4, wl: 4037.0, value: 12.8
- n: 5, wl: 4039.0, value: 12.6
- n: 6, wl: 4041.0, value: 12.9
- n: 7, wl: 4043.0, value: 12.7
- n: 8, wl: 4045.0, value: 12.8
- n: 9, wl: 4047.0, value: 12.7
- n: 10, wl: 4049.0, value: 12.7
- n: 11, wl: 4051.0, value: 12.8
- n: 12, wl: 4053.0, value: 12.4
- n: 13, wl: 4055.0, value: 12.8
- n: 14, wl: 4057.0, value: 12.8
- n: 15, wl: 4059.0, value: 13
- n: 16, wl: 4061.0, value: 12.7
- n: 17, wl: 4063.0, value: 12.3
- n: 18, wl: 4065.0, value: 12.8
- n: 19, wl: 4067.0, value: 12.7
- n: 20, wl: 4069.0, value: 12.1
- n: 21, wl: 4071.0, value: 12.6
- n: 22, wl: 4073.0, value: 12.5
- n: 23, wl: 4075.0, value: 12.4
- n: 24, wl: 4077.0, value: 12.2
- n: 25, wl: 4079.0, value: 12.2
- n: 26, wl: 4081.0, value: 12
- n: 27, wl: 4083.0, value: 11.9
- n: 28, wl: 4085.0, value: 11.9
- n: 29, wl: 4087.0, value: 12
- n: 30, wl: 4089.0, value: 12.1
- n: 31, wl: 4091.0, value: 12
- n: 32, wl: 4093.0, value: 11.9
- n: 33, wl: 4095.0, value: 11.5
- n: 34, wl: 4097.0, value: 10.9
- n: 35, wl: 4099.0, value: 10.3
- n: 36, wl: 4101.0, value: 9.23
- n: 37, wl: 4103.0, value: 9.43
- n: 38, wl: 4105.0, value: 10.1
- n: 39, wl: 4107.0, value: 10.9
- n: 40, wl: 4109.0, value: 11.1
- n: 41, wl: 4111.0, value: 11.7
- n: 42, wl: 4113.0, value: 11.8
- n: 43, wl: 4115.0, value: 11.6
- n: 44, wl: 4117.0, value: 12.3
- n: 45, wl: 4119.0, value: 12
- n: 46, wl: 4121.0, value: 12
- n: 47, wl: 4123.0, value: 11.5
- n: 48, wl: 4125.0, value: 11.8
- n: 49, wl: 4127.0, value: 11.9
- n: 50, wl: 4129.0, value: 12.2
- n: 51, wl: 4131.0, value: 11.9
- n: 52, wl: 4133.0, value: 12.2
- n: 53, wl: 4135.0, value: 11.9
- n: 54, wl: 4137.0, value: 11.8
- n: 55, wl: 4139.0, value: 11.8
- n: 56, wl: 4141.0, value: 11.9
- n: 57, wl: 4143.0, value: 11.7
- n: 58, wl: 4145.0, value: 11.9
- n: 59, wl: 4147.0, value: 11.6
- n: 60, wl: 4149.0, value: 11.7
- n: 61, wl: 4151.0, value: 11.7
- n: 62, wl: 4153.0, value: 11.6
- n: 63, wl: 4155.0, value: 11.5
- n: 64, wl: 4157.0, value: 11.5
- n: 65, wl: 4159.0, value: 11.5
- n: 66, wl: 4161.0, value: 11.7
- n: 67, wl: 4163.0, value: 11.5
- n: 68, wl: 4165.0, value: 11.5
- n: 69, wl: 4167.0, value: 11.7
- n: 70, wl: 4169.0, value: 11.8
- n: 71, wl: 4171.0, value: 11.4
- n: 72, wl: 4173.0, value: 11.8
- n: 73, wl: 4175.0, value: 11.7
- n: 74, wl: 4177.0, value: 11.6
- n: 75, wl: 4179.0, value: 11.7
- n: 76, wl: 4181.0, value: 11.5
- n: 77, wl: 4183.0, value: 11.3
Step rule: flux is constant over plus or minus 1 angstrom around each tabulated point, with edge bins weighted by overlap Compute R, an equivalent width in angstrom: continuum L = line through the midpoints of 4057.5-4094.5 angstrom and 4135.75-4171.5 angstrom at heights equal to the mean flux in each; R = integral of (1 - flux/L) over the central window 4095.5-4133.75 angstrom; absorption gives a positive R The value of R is 2.1 angstrom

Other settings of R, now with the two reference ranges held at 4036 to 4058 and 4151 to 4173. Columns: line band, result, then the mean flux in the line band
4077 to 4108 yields 2.6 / 11.3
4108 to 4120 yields 0.3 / 11.8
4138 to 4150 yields 0.0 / 11.8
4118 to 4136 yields 0.0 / 11.9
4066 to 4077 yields 0.0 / 12.4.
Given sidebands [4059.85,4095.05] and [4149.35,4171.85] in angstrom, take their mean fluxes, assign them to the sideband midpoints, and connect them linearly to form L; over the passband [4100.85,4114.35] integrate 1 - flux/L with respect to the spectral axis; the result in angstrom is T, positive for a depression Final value 1.4 angstrom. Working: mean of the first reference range 12.2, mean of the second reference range 11.6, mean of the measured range 10.7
